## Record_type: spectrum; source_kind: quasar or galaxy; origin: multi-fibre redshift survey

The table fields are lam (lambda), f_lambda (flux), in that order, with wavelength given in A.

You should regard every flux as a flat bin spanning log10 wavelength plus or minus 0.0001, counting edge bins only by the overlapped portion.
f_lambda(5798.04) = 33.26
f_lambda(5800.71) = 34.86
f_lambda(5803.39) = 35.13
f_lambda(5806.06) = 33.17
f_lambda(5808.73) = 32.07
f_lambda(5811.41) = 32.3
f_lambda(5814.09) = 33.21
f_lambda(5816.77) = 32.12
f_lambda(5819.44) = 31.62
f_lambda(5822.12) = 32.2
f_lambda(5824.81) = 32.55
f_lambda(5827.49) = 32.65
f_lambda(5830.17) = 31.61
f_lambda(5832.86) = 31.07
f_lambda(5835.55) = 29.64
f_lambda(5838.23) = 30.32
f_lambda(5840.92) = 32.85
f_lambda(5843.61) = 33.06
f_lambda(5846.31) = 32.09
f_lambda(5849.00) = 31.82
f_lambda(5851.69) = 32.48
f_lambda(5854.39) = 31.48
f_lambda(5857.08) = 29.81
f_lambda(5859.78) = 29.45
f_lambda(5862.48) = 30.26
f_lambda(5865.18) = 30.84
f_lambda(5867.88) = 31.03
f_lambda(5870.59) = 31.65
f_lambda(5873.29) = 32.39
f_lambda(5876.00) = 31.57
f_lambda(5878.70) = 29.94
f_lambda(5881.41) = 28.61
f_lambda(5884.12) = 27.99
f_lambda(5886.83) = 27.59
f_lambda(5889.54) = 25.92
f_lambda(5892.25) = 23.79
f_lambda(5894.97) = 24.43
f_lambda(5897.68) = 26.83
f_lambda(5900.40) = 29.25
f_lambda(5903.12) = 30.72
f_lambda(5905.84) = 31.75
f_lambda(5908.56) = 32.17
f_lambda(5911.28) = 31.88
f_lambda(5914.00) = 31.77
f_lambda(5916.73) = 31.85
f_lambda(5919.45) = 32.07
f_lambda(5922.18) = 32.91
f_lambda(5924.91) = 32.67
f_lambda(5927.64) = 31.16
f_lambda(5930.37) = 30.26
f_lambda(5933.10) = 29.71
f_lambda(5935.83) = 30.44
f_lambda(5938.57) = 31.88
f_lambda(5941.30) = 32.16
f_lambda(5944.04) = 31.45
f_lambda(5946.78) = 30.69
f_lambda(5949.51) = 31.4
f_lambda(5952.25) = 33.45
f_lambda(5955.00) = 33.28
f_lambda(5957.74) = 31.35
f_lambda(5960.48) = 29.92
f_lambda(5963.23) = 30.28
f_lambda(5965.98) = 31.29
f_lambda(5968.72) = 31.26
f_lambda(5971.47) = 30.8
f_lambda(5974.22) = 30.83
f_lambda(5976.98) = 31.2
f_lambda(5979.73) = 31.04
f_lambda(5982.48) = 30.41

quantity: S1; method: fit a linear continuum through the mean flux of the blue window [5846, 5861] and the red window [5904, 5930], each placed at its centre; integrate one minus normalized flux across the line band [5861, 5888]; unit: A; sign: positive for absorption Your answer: 1.0 A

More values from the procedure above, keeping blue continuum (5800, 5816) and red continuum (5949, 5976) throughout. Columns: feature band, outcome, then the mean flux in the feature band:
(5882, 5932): 3.7 A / 29.7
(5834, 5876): 1.9 A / 31.3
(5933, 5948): 0.2 A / 31.2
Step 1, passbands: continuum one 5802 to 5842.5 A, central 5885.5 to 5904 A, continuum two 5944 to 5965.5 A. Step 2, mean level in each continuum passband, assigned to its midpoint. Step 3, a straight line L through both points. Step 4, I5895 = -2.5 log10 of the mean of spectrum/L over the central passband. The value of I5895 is 0.18 mag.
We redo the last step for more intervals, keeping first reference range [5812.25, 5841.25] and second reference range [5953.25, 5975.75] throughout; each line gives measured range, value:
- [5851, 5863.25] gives 0.04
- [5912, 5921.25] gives -0.02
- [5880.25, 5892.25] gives 0.16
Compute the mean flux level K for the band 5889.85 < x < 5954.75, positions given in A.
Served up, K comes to 30.6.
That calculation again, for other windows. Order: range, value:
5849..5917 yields 29.8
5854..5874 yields 30.8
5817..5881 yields 31.4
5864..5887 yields 30.3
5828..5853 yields 31.7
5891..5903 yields 26.6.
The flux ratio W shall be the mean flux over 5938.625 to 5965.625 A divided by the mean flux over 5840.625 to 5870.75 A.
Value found 1.0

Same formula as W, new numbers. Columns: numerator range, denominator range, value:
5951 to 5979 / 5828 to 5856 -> 0.99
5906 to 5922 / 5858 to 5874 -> 1.04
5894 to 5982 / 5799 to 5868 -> 0.97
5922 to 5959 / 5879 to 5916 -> 1.10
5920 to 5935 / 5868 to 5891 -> 1.06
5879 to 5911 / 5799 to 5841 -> 0.87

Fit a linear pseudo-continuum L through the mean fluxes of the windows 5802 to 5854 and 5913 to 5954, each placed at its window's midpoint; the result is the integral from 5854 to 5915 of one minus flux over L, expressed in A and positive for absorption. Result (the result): 4.4 A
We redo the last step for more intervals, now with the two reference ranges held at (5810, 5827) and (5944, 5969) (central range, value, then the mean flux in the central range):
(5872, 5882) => 0.4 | 30.8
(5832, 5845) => 0.3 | 31.4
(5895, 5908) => 1.0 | 29.3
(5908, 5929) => -0.2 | 32.1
